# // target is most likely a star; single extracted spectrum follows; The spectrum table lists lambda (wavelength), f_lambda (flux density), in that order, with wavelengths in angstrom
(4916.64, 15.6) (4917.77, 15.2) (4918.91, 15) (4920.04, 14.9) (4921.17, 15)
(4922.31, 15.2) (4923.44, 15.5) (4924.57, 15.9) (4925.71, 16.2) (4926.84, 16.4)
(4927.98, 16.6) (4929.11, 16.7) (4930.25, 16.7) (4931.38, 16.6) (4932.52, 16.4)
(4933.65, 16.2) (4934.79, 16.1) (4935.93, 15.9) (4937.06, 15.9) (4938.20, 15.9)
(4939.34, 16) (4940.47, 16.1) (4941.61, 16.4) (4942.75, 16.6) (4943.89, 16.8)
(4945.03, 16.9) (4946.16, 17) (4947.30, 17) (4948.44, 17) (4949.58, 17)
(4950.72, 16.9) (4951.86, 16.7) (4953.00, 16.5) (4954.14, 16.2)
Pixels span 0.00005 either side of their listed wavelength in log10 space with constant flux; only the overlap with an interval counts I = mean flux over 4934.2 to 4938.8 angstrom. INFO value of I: 15.9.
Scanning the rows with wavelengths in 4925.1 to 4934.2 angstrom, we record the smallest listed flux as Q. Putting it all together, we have 16.2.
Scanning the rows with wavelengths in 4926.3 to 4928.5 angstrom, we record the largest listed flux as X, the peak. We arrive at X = 16.6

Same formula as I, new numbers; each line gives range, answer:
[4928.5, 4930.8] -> 16.7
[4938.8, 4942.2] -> 16.2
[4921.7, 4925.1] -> 15.5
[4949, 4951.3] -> 16.9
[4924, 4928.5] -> 16.3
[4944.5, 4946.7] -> 17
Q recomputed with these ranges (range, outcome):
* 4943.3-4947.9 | 16.8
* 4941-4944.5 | 16.4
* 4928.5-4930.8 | 16.7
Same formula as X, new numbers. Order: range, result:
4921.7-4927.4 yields 16.4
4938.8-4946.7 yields 17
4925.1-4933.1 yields 16.7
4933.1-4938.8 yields 16.2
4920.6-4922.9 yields 15.2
